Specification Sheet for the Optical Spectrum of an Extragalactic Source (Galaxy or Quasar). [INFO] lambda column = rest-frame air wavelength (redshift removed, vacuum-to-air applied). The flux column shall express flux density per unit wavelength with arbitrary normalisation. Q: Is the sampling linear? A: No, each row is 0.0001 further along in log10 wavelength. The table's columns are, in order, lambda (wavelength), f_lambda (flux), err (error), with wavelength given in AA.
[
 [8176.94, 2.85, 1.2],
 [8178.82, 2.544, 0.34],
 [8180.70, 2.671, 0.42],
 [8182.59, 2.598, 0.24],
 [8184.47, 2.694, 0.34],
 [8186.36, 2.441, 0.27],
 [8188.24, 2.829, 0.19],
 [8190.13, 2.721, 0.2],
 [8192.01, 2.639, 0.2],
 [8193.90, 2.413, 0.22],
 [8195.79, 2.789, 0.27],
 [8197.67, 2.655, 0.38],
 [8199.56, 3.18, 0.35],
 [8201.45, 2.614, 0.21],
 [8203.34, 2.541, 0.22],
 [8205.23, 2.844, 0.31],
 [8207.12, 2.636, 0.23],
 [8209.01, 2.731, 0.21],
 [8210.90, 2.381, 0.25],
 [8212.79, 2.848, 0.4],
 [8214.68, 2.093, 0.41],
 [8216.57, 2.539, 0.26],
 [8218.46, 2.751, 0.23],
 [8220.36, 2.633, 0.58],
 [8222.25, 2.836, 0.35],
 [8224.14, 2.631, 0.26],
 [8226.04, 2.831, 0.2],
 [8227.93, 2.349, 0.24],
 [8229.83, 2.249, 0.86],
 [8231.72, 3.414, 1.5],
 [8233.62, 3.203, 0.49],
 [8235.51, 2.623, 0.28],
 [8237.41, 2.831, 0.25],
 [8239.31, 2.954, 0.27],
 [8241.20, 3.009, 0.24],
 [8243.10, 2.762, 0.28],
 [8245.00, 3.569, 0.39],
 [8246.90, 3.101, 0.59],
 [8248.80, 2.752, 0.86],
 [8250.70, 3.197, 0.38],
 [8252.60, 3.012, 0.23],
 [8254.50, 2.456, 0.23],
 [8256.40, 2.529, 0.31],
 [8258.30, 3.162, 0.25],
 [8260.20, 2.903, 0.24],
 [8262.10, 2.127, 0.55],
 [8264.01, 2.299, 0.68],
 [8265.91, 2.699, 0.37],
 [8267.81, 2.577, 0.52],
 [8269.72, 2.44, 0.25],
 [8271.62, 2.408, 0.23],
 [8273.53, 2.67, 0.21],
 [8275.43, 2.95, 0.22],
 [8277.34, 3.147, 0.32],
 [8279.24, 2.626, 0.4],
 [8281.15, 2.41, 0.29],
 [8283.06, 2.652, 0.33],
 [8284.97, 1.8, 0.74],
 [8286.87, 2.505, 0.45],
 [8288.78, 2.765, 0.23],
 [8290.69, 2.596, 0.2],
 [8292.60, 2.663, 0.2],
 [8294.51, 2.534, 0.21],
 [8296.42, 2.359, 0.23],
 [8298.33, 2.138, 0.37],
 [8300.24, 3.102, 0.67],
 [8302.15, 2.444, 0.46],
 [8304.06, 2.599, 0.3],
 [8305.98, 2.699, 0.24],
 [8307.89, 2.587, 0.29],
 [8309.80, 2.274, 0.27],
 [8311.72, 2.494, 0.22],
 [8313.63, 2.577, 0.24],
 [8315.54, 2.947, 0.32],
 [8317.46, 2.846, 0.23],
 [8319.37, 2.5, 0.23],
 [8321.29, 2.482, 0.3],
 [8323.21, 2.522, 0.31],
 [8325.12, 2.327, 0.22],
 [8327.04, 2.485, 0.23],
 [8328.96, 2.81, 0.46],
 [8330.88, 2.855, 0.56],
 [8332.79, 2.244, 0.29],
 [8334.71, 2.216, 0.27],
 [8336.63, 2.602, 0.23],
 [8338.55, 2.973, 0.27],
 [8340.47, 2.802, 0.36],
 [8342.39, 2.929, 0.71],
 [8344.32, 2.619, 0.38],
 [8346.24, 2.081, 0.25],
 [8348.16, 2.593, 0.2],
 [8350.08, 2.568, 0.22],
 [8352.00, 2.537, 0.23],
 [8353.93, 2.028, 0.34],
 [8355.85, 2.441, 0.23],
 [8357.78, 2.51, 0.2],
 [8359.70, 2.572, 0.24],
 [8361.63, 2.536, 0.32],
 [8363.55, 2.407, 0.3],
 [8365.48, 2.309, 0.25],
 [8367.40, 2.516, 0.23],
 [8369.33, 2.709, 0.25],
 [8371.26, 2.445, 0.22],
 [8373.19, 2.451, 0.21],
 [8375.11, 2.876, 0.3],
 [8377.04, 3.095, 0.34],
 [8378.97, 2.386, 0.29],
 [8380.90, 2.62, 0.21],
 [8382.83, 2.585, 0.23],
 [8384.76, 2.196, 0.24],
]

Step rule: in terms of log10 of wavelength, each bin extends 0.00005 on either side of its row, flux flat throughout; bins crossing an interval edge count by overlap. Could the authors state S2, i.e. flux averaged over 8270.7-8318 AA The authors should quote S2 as 2.59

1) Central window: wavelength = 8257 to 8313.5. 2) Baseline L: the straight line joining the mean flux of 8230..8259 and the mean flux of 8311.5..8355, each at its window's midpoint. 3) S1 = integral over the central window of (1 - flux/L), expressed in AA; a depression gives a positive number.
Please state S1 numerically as 4.10 AA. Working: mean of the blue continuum 2.95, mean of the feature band 2.57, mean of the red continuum 2.57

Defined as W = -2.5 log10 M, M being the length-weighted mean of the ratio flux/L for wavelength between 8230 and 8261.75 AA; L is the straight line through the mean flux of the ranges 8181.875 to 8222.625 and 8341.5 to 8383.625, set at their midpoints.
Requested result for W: -0.123 mag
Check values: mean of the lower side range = 2.65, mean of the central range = 2.93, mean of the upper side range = 2.54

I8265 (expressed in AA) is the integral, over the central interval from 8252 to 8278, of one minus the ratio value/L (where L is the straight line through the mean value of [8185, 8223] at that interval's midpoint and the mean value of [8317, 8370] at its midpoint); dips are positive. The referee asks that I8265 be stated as -0.59 AA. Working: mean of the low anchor 2.66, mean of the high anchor 2.53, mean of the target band 2.66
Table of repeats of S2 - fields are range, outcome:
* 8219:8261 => 2.86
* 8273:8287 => 2.6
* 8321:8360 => 2.53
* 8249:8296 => 2.63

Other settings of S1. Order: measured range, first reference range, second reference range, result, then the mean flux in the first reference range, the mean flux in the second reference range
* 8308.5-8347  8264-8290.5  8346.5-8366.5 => -1.4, 2.58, 2.44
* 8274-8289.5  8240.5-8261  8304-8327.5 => 0.9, 2.95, 2.56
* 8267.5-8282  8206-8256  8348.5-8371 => 0.1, 2.78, 2.47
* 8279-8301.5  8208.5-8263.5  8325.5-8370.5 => 1.3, 2.77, 2.53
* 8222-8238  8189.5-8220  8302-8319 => -0.8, 2.65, 2.61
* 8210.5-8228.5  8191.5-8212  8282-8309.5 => 0.3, 2.68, 2.53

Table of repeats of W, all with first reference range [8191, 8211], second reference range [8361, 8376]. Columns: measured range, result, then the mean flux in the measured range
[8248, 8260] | -0.09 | 2.86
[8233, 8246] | -0.13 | 2.99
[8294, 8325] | 0.01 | 2.56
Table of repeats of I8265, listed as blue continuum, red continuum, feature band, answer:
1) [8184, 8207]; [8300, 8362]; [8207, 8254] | -2.4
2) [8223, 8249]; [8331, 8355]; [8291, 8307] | 0.6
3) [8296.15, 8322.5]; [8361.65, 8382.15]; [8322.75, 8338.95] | 0.2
